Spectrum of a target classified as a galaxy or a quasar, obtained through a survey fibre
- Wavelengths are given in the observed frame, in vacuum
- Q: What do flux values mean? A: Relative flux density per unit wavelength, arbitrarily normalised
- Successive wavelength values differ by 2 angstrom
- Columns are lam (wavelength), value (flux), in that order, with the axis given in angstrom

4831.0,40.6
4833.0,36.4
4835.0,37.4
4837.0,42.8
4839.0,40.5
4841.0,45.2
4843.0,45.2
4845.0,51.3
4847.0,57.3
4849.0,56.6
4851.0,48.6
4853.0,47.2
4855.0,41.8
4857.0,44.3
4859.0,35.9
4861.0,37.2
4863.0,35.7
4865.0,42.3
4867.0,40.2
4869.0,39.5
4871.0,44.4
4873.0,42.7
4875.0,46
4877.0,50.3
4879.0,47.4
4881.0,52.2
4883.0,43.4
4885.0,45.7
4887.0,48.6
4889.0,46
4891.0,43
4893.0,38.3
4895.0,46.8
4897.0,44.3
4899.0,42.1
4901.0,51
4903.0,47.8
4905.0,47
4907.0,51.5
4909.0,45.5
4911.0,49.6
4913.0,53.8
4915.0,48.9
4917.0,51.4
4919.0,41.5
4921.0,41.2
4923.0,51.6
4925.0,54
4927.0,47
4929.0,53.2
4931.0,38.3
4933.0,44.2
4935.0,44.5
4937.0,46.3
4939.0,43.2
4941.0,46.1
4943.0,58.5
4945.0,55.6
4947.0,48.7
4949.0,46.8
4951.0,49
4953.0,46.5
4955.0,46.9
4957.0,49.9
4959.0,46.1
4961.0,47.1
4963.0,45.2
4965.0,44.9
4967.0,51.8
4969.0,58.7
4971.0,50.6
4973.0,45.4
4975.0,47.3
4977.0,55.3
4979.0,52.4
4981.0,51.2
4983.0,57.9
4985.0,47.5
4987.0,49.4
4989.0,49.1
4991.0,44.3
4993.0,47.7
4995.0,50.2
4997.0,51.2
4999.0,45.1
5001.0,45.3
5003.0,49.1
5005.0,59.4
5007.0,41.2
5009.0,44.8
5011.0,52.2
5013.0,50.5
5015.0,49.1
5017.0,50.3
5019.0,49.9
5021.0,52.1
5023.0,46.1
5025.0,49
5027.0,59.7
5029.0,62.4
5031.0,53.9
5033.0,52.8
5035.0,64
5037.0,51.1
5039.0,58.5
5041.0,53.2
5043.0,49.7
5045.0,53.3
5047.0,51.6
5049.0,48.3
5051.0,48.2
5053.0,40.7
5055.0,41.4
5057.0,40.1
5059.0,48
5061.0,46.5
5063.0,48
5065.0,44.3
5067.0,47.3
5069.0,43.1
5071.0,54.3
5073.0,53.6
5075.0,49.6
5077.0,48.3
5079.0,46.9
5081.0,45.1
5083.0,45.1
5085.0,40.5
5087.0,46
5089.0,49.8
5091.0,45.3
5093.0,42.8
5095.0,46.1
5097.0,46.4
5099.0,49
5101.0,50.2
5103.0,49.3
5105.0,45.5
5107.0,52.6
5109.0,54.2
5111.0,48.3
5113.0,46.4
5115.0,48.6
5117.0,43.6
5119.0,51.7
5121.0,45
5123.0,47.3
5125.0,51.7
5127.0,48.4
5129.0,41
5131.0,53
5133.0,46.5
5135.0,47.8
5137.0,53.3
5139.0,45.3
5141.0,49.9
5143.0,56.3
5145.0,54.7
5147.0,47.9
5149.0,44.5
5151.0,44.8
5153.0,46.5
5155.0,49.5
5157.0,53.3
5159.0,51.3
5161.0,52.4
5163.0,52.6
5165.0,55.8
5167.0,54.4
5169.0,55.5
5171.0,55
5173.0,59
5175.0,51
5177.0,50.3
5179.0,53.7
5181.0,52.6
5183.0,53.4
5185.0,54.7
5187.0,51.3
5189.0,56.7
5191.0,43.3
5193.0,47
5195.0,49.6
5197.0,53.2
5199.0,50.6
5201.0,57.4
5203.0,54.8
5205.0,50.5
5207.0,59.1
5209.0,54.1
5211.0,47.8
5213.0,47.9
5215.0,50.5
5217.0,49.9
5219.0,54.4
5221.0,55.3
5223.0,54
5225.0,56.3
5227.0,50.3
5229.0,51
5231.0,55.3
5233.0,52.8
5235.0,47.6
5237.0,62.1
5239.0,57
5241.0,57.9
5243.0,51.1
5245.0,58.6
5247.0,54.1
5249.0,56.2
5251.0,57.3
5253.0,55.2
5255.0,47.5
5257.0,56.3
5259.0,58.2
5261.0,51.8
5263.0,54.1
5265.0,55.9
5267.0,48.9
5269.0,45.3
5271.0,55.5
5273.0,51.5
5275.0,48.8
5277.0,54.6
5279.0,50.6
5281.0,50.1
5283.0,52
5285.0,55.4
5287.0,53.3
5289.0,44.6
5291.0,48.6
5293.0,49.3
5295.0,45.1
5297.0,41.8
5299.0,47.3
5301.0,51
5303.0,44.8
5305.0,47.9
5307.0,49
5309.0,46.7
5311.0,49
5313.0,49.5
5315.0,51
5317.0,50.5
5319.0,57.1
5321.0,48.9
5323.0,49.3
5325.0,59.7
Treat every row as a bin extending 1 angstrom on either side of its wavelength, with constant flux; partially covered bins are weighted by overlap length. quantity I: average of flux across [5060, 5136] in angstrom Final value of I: 47.6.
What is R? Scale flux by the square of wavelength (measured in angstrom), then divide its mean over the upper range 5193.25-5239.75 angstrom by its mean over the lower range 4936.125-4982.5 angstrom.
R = 1.19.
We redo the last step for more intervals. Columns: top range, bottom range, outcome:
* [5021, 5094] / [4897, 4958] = 1.08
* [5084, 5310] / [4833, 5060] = 1.17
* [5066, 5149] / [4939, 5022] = 1.03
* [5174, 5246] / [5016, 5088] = 1.14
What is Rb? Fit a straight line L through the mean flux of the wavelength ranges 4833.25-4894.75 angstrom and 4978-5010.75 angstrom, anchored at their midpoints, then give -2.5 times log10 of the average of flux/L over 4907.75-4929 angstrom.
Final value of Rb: -0.05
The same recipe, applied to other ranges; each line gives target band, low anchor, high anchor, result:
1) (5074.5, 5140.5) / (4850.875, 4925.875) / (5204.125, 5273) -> 0.06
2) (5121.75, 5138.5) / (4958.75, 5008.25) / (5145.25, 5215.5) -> 0.06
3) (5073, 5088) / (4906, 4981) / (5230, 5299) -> 0.09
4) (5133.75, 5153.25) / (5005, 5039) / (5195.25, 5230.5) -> 0.07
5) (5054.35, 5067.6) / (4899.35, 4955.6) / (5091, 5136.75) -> 0.07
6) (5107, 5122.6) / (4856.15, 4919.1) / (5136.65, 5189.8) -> 0.05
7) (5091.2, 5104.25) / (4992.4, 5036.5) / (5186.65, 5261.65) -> 0.11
